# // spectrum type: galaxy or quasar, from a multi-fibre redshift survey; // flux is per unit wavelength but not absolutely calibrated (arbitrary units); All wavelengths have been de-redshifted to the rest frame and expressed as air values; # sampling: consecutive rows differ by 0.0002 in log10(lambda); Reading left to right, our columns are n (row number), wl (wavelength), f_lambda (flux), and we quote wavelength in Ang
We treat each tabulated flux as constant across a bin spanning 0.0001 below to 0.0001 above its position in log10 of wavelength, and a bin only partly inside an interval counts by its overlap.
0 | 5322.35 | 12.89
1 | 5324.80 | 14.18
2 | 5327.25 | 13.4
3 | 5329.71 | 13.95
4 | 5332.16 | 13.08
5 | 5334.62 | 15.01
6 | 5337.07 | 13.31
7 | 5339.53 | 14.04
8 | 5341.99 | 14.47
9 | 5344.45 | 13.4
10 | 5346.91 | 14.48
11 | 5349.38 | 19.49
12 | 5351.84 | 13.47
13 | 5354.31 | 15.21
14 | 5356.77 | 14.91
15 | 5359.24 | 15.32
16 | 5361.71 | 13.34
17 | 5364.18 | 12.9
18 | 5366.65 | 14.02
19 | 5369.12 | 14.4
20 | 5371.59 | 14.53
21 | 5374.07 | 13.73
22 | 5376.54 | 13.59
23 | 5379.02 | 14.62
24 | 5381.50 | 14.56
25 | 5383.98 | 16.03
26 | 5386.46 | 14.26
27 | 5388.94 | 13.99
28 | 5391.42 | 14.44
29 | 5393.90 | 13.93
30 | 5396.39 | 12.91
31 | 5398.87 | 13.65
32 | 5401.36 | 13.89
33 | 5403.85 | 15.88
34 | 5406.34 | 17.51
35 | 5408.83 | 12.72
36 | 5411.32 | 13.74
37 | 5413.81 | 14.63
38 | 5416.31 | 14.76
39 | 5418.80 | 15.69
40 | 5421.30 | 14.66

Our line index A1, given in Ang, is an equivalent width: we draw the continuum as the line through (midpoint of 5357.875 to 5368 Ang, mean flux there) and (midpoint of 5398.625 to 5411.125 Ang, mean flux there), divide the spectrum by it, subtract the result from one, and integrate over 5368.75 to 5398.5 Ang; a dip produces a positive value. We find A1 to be 0.17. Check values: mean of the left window 13.9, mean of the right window 14.7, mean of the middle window 14.2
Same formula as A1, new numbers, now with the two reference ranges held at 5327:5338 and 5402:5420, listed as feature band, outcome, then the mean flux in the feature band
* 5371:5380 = 0.22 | 14.1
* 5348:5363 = -1.21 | 15.3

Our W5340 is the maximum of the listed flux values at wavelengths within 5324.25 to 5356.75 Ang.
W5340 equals 19.49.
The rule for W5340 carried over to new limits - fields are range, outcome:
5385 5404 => 15.88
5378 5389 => 16.03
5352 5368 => 15.32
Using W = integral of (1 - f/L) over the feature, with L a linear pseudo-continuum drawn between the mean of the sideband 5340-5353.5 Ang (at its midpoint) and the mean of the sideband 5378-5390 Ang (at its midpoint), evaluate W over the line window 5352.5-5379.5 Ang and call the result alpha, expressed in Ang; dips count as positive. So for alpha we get 1.2 Ang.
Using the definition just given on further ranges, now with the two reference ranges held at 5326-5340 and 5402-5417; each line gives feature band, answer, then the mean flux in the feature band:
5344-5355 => -1.04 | 15.3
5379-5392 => -0.14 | 14.7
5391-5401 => 0.66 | 13.7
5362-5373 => 0.27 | 13.9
